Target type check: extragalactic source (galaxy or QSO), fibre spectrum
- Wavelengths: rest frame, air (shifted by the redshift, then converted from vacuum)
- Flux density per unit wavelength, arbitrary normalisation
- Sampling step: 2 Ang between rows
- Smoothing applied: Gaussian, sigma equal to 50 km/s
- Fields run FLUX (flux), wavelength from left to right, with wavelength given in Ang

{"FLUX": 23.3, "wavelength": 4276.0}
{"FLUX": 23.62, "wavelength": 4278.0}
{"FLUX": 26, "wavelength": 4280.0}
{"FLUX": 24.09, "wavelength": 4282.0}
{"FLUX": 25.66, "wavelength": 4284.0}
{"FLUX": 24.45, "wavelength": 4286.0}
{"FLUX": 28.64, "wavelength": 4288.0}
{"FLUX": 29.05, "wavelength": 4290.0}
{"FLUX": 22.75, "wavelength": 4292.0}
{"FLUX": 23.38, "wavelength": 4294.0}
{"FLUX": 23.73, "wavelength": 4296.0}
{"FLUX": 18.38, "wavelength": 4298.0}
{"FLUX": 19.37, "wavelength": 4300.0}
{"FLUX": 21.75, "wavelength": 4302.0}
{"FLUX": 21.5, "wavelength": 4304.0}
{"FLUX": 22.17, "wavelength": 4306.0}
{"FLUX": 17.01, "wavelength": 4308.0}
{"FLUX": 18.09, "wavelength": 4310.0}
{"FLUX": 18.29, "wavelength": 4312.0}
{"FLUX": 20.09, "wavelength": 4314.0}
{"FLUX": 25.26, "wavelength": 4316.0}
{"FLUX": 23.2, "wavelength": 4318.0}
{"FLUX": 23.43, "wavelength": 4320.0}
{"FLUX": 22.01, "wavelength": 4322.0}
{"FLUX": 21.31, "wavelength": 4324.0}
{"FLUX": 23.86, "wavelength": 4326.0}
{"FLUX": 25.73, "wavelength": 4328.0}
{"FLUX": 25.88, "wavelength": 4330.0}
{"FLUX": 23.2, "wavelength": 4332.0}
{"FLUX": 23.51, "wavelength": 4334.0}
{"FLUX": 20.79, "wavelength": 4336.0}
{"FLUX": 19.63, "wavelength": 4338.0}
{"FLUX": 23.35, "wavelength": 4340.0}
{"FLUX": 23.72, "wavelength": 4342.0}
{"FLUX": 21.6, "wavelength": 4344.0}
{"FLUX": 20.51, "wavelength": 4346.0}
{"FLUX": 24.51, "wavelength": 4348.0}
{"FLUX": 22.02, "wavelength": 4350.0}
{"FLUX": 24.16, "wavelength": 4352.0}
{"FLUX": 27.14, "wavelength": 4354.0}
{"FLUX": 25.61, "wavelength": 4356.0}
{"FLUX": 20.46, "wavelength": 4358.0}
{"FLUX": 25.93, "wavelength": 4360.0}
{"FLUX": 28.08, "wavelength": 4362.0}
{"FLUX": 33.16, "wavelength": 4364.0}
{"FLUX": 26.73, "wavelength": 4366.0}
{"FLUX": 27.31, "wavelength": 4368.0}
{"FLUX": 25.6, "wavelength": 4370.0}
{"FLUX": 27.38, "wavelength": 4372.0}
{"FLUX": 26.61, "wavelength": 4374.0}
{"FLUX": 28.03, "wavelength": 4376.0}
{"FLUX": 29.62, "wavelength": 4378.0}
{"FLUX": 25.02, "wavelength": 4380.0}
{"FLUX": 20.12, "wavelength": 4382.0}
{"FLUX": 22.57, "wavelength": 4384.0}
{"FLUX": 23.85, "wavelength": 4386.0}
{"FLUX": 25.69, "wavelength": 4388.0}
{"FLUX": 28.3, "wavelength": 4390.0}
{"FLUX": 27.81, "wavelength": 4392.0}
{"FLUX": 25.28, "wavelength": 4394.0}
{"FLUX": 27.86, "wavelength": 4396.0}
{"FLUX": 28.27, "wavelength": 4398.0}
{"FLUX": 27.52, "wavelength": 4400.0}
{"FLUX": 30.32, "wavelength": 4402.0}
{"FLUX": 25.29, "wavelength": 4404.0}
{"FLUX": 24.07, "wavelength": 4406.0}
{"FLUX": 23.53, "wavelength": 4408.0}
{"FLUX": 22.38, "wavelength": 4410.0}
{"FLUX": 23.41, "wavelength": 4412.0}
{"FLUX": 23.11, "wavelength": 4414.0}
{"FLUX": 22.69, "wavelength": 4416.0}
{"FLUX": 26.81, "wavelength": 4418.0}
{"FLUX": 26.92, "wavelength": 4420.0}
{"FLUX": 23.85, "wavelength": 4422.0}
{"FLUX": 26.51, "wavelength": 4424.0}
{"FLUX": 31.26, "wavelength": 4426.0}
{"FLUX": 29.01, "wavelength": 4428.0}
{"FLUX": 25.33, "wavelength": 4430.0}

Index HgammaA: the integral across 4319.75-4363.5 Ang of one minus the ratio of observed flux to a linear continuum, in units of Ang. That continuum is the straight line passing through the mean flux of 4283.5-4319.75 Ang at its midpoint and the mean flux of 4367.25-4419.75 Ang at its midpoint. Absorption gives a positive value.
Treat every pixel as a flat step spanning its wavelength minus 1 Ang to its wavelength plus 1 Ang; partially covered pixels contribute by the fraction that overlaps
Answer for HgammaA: 0.44 Ang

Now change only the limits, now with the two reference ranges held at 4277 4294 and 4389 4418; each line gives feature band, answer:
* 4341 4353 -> 1.3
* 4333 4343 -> 1.3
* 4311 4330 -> 2.1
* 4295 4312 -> 3.6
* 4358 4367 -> -0.7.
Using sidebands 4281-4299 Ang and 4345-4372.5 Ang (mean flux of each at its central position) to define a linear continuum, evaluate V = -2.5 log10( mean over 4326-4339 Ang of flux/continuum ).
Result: 0.088 mag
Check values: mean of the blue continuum 24.5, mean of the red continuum 25.6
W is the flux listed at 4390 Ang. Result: 28.3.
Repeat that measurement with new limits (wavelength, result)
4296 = 23.73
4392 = 27.81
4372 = 27.38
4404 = 25.29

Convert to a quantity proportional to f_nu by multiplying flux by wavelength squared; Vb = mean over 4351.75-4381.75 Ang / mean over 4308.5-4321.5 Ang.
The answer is 1.28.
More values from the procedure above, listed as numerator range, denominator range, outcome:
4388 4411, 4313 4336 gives 1.17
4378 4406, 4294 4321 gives 1.29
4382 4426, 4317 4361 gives 1.13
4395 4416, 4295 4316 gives 1.31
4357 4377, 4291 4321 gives 1.30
